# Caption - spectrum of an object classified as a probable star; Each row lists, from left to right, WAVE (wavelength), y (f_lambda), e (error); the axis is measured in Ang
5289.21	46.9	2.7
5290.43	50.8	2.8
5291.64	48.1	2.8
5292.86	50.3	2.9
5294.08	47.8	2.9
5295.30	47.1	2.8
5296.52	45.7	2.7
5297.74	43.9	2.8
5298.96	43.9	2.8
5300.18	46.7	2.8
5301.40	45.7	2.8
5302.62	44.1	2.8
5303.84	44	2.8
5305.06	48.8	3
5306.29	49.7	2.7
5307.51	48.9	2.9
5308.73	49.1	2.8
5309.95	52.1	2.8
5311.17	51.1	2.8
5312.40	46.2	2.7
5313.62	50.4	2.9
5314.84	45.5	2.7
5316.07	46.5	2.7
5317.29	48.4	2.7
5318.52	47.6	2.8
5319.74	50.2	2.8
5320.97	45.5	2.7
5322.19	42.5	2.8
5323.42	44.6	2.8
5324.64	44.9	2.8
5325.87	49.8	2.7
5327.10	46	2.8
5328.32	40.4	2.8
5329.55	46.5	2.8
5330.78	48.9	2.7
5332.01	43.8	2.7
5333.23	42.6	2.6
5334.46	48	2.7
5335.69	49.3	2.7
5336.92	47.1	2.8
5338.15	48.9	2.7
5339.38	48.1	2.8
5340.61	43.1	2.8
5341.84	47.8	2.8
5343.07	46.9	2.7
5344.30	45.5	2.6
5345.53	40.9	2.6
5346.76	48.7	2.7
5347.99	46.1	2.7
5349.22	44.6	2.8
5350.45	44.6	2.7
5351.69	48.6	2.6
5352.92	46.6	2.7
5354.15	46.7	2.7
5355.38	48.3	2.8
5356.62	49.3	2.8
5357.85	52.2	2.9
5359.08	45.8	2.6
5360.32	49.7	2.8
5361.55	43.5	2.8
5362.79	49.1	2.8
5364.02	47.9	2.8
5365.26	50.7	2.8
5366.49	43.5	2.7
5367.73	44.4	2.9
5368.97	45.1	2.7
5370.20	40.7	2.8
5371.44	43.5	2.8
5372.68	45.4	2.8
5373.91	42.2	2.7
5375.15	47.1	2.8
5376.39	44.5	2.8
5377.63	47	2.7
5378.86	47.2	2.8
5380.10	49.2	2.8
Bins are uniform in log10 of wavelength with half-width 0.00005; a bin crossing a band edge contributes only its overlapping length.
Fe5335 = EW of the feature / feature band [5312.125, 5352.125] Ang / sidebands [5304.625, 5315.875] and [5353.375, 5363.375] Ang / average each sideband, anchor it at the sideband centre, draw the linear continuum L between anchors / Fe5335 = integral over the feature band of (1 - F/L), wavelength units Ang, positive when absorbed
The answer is 1.85 Ang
